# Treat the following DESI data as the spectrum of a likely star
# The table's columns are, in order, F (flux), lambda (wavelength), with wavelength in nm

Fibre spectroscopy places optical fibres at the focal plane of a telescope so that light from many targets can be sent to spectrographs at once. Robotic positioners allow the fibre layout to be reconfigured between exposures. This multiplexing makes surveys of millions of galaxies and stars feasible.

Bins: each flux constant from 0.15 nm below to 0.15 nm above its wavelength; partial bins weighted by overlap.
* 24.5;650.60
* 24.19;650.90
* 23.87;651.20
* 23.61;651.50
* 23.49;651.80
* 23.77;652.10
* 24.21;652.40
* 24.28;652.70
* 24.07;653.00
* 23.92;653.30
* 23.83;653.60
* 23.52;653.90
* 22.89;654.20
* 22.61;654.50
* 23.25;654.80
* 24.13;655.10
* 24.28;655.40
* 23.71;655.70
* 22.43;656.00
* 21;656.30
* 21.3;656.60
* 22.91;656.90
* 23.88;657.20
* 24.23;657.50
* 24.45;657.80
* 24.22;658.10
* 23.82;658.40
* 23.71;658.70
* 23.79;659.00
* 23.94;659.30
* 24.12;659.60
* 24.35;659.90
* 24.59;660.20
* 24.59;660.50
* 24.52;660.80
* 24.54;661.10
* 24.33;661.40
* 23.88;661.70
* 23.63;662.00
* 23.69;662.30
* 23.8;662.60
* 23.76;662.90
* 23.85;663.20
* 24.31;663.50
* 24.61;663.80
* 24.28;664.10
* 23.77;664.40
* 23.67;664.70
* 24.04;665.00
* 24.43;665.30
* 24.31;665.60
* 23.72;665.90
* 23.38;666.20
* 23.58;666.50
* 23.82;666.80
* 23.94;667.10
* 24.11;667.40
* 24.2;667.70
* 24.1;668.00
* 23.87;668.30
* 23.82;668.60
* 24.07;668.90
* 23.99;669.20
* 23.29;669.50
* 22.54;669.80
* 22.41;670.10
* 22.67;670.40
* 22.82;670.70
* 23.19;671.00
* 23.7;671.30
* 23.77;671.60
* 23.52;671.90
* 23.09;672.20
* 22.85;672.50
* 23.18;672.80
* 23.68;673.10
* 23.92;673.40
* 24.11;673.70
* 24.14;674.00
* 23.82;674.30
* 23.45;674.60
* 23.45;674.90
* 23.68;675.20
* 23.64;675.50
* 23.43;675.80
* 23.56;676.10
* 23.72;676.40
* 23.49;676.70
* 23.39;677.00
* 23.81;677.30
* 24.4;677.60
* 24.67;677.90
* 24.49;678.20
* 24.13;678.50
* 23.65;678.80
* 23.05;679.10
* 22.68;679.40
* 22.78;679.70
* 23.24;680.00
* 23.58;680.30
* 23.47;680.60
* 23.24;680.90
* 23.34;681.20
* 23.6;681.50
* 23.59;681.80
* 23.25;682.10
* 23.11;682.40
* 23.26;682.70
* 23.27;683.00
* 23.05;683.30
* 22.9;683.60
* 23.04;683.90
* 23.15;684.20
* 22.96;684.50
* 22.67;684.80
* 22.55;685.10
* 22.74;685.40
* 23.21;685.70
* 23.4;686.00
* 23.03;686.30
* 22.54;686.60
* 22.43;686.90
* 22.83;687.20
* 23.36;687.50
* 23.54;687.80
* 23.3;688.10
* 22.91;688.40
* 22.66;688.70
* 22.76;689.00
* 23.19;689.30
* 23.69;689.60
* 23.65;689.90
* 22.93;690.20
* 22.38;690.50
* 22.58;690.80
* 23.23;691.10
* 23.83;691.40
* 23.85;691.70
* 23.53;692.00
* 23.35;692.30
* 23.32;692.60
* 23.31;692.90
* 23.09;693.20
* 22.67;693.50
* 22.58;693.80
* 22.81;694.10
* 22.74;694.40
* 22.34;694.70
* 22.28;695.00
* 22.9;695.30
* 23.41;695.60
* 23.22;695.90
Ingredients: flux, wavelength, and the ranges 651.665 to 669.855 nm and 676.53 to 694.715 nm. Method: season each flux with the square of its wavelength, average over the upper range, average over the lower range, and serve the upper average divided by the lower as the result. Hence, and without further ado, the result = 1.1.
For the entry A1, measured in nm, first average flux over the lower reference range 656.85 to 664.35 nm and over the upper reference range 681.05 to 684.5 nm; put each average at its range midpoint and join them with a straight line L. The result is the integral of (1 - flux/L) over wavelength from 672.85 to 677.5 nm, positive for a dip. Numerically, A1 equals -0.03 nm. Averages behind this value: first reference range 24.1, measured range 23.7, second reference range 23.2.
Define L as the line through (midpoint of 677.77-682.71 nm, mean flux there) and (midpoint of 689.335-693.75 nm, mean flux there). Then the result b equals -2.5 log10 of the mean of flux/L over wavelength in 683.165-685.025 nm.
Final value 0.02 mag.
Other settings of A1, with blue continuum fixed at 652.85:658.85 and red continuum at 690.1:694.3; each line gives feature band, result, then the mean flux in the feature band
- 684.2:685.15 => 0.01 nm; 22.8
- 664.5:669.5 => -0.13 nm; 23.9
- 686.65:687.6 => 0.01 nm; 22.8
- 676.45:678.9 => -0.08 nm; 24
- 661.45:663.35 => -0.04 nm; 23.8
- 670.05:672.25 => 0.01 nm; 23.2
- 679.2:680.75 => 0.00 nm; 23.1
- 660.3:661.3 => -0.05 nm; 24.5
